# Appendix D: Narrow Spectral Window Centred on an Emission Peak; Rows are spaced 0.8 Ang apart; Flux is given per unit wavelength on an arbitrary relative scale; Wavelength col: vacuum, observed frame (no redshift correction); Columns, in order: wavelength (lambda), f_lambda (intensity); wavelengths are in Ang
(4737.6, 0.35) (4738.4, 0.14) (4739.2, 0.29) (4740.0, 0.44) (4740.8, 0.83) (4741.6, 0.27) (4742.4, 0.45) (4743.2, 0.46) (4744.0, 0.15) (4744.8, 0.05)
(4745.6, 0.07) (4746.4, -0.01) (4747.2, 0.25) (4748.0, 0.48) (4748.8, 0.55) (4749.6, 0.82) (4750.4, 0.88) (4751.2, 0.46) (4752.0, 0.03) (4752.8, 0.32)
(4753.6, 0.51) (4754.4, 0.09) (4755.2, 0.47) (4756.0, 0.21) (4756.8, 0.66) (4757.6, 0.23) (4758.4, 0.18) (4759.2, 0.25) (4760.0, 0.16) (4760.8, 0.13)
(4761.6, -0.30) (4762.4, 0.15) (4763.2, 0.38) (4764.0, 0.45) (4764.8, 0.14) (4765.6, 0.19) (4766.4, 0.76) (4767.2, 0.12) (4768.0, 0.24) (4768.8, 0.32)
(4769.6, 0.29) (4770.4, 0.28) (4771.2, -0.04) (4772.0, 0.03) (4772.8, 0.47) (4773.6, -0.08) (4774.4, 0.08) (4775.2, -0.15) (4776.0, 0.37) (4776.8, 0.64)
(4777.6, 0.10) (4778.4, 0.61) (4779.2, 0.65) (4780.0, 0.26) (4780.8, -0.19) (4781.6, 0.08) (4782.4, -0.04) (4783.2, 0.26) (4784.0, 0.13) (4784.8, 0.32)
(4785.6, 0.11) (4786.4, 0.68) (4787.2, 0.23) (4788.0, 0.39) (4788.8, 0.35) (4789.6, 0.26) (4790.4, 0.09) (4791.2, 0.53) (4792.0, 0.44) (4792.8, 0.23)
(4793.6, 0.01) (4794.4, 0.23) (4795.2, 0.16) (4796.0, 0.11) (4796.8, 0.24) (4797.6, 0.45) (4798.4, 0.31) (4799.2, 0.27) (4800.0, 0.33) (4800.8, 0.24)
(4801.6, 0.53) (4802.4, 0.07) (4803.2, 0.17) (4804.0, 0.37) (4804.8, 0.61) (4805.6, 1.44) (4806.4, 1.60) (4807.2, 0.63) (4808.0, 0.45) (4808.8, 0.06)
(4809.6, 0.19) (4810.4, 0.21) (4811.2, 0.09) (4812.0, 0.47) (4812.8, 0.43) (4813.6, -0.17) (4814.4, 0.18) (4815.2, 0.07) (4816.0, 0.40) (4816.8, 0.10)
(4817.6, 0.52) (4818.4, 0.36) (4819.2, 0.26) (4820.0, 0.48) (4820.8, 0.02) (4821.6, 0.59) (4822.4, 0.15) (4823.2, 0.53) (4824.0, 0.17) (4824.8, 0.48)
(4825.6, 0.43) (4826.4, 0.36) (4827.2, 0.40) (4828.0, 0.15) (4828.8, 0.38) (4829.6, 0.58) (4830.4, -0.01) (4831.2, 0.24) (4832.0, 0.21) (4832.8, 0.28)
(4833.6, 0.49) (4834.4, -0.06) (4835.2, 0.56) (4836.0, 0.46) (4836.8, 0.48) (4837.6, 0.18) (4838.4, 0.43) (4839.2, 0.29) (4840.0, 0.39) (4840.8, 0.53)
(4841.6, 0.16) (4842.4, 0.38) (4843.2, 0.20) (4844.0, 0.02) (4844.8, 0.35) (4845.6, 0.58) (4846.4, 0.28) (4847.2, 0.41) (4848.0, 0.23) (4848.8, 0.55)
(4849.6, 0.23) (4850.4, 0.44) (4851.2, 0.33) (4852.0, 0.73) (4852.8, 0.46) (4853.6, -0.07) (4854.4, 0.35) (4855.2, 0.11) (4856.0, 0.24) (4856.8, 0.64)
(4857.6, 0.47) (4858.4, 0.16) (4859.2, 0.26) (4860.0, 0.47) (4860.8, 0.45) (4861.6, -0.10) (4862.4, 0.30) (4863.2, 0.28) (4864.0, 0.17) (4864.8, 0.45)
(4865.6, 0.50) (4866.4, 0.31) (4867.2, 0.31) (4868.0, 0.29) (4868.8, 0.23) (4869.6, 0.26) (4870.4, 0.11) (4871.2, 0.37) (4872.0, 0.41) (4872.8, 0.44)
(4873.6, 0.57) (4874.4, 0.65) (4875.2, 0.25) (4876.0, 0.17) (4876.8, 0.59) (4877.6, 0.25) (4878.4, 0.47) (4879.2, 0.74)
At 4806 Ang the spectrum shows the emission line Hgamma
